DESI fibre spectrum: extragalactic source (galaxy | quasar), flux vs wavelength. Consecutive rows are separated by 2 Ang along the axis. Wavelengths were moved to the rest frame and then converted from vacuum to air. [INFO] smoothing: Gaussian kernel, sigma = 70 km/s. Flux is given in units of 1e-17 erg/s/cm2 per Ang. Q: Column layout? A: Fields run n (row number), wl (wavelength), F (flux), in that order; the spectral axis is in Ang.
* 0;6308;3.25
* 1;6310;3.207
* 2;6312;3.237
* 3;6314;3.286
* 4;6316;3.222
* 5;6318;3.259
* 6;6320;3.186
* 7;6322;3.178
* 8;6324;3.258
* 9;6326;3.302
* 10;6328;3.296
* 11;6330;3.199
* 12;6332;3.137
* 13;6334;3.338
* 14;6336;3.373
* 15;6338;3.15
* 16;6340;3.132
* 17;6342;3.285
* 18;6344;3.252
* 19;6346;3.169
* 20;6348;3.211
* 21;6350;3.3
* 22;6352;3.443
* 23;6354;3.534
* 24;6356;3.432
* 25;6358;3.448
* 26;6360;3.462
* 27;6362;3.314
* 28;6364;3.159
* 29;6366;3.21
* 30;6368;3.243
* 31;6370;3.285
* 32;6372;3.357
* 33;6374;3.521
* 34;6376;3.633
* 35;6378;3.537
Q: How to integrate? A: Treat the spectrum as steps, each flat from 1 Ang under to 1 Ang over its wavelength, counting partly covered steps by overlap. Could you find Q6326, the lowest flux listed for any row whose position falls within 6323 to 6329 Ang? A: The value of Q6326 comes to 3.258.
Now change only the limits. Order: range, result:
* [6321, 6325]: 3.178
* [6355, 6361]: 3.432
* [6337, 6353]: 3.132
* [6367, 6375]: 3.243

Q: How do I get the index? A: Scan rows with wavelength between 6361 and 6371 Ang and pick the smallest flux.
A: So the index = 3.159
